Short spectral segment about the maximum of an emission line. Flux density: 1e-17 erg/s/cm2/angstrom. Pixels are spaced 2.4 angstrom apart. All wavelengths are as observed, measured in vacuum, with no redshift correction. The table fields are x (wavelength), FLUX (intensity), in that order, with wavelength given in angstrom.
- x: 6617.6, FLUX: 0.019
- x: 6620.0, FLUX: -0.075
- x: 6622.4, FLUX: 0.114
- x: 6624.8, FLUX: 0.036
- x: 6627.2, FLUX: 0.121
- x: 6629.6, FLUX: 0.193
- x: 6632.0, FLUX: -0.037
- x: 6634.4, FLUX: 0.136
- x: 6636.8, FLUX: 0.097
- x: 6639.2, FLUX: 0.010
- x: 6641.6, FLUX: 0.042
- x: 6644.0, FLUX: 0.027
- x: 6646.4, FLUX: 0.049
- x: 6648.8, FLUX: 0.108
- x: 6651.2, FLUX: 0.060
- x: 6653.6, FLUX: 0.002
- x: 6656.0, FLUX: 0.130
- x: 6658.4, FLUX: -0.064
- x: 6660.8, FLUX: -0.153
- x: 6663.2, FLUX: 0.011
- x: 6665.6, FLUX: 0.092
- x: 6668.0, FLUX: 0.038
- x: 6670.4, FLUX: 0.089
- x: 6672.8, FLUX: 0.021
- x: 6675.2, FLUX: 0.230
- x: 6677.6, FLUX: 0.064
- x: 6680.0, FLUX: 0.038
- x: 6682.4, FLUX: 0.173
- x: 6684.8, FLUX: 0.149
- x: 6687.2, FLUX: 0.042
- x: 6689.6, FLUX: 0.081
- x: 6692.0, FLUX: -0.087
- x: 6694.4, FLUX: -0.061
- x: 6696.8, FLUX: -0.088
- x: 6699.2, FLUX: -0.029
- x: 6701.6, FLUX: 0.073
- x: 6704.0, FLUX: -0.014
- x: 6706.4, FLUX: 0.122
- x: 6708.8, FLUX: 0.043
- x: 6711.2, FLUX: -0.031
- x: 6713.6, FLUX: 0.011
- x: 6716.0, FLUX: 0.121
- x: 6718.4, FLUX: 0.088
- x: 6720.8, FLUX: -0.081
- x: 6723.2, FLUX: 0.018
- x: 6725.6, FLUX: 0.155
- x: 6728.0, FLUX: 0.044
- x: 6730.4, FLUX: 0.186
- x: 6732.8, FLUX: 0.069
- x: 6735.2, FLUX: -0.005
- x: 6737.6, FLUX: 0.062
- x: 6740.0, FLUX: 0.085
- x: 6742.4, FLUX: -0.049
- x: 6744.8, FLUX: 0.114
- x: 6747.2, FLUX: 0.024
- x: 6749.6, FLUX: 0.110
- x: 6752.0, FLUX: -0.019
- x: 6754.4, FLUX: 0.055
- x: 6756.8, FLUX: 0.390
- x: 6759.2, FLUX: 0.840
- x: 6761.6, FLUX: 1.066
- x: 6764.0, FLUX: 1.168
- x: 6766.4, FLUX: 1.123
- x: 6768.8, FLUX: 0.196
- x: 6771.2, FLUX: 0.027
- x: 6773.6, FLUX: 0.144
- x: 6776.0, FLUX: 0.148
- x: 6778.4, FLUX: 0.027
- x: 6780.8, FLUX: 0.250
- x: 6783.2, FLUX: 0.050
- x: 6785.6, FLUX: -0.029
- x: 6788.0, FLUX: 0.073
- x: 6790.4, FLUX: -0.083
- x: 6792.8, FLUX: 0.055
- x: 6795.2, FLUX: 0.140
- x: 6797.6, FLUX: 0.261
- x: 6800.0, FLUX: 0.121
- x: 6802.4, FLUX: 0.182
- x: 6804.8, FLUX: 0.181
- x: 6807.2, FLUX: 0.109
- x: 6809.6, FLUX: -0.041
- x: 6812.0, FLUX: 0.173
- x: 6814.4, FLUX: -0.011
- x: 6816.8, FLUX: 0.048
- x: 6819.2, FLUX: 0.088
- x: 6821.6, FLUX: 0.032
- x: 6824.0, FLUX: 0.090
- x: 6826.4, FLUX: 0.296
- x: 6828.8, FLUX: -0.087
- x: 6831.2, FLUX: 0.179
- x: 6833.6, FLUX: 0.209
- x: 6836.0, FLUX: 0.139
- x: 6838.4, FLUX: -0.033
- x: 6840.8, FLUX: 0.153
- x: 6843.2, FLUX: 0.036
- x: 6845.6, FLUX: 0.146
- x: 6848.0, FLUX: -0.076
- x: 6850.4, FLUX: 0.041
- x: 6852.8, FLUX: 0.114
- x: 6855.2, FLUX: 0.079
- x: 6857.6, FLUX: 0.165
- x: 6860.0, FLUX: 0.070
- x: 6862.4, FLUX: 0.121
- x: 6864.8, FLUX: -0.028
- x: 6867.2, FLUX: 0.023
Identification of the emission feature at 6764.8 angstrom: [O II] 3727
